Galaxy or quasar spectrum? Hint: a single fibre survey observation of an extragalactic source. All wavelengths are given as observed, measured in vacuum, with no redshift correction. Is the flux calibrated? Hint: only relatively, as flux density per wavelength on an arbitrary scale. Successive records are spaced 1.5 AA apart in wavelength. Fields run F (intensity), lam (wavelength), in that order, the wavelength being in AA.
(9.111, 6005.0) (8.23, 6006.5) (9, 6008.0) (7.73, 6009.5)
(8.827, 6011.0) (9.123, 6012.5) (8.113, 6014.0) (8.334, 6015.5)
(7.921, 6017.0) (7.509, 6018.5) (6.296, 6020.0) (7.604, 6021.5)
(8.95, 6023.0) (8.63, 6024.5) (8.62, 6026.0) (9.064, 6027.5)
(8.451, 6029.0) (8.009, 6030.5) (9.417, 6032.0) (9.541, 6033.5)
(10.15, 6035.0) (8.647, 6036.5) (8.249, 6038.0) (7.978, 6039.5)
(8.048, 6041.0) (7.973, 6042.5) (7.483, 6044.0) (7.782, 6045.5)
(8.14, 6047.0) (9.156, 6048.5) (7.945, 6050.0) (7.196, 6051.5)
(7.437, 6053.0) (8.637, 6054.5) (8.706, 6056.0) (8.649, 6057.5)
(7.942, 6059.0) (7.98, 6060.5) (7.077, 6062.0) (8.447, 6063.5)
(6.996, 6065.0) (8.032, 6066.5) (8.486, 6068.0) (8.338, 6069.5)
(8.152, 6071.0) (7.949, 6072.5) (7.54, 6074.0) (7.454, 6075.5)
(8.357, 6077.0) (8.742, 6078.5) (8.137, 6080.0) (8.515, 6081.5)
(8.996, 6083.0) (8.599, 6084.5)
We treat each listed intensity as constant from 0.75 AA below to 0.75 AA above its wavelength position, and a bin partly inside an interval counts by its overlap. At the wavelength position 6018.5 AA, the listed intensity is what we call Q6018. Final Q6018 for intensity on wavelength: 7.509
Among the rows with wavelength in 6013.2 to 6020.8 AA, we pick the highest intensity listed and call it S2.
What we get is 8.334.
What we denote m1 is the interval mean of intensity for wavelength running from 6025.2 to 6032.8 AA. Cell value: 8.72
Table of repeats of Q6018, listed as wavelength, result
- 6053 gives 7.437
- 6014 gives 8.113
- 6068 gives 8.486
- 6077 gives 8.357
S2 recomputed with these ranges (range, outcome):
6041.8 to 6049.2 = 9.156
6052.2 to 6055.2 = 8.637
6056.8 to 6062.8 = 8.649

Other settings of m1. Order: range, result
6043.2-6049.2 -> 8.13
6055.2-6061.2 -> 8.32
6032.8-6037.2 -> 9.45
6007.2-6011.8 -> 8.52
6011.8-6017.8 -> 8.36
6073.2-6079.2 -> 8.02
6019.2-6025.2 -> 7.86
